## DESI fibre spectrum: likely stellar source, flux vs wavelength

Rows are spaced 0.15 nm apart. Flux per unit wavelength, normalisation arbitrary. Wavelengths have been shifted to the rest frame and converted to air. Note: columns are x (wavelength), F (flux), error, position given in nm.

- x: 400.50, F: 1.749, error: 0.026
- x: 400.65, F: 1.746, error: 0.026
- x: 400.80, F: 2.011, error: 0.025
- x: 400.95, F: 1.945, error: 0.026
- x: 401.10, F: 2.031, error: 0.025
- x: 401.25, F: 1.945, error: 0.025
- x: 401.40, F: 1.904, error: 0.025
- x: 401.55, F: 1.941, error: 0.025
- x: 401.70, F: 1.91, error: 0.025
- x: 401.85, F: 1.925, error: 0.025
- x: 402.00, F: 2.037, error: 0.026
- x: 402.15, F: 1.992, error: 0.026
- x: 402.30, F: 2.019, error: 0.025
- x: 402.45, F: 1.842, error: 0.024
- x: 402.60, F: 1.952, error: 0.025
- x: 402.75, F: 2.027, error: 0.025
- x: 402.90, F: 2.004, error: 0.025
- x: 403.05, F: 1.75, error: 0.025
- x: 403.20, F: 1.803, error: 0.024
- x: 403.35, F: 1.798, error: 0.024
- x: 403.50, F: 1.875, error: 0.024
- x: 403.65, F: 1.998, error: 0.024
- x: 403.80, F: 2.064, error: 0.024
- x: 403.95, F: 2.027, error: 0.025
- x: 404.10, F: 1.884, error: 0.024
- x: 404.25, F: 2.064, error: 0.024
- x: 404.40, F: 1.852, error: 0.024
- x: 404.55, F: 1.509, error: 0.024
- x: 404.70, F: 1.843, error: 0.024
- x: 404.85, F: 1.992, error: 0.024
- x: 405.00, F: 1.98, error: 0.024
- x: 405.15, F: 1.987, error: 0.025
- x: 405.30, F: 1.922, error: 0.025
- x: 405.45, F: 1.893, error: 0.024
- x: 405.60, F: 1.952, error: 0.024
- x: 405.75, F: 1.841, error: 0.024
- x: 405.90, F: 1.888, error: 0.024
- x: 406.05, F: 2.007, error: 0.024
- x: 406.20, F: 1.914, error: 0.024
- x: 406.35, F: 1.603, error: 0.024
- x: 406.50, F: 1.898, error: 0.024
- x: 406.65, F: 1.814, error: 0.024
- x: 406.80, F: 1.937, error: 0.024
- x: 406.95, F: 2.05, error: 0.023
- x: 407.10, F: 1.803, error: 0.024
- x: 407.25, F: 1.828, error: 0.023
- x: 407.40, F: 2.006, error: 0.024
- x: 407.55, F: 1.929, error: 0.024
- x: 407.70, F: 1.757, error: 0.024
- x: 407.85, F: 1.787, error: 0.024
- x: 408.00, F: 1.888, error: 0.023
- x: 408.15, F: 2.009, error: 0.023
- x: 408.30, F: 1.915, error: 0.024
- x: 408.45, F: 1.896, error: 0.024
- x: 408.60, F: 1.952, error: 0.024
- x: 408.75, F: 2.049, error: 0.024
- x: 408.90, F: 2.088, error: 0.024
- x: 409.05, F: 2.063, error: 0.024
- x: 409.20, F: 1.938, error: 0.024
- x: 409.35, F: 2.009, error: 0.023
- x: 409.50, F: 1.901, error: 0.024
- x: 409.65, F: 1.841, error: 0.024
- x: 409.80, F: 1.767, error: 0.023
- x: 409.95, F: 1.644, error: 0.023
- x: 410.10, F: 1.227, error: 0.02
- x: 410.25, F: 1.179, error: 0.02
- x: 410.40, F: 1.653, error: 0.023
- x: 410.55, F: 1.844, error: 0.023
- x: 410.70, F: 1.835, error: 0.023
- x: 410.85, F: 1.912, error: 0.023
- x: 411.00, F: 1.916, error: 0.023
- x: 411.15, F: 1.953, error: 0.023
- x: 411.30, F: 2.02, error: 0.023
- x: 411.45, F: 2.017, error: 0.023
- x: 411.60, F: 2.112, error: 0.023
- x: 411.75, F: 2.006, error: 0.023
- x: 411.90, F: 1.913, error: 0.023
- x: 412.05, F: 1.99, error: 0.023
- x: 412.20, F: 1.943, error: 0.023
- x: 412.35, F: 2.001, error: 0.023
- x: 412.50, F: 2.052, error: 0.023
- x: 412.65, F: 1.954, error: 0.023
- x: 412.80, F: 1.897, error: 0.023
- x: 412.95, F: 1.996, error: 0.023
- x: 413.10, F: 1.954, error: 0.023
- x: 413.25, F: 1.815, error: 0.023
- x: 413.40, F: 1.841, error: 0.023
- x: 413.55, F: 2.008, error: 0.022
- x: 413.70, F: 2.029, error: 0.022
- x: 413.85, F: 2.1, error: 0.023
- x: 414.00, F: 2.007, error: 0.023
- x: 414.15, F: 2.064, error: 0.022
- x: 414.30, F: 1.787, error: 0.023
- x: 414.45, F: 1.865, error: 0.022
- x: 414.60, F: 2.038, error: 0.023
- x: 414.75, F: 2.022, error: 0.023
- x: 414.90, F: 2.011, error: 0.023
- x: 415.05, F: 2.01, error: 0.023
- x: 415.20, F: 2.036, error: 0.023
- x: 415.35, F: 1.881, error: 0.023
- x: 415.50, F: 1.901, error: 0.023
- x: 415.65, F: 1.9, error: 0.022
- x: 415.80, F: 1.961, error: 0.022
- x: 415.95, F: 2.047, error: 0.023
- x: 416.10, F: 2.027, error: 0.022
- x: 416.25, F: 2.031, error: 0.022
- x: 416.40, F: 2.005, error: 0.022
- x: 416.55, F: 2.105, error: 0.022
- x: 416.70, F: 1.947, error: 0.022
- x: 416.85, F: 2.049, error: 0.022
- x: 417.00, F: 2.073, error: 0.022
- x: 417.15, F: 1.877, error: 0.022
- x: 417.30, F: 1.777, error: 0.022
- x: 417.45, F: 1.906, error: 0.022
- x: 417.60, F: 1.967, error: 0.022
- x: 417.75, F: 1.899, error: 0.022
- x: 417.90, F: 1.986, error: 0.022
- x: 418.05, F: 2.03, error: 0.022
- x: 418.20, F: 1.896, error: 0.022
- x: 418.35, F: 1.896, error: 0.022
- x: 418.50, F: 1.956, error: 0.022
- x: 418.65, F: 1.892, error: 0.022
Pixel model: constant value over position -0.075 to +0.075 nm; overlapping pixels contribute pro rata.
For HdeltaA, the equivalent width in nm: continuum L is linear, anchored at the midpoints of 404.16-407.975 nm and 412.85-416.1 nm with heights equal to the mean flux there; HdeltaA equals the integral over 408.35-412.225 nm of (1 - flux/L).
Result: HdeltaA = 0.11 nm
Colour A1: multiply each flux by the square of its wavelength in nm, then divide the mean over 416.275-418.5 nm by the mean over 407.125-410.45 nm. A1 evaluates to 1.11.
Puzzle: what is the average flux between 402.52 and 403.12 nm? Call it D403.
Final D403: 1.93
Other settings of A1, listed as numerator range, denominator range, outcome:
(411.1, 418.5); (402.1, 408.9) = 1.08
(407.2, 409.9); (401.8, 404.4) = 1.02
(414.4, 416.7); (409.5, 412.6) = 1.10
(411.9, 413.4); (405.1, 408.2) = 1.06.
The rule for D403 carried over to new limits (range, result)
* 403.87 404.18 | 1.96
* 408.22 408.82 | 1.95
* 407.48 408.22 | 1.87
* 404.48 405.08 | 1.83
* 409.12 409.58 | 1.95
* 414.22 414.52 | 1.83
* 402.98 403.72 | 1.84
